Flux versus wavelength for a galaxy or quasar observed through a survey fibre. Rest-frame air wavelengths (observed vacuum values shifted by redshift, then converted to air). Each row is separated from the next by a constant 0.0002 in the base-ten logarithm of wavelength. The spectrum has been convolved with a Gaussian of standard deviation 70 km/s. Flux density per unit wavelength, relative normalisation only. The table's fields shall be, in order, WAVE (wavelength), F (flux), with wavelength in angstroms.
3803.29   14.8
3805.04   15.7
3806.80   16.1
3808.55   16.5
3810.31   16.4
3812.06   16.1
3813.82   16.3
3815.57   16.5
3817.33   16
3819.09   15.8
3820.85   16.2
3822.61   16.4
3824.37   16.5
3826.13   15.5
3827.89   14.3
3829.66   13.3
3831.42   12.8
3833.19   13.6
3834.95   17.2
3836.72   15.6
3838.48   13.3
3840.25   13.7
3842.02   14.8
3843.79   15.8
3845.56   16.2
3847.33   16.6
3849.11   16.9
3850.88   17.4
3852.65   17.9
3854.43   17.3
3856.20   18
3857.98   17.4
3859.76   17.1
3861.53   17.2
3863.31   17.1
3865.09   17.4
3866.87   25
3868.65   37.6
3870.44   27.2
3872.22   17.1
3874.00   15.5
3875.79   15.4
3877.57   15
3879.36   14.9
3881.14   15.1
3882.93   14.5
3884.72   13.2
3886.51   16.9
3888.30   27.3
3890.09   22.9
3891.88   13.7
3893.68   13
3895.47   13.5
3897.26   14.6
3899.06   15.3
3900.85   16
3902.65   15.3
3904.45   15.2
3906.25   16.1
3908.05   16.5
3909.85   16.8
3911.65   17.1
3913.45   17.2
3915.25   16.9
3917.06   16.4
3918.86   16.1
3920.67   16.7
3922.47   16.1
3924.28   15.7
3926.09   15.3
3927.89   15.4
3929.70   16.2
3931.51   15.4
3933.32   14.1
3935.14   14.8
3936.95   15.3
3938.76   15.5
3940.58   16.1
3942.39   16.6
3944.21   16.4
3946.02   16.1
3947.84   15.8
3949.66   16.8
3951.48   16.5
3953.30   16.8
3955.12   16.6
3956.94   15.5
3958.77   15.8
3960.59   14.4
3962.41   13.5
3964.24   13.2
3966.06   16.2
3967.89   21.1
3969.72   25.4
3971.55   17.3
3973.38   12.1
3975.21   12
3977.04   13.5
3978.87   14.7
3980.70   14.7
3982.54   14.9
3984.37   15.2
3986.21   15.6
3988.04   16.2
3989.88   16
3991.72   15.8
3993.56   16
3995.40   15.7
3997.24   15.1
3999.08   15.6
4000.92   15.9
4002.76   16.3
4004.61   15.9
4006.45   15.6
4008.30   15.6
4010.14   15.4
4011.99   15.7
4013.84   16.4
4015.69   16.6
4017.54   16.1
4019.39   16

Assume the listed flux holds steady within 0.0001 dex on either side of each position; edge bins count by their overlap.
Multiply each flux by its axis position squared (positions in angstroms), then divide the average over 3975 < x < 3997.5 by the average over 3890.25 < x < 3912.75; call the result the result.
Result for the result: 1.02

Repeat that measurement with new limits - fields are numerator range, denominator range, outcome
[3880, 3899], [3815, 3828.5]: 1.07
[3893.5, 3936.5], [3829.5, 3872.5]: 0.91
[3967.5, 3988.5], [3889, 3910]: 1.05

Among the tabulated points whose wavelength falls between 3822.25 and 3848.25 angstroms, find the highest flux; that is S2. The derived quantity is 17.2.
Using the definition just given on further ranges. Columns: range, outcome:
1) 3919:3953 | 16.8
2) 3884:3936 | 27.3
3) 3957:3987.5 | 25.4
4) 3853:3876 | 37.6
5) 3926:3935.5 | 16.2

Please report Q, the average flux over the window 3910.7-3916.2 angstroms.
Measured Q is 17.1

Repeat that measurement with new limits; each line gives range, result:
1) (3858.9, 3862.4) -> 17.2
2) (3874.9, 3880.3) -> 15.1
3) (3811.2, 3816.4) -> 16.3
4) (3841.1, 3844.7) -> 15.3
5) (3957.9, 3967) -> 14.6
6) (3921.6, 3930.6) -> 15.7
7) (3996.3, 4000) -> 15.4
